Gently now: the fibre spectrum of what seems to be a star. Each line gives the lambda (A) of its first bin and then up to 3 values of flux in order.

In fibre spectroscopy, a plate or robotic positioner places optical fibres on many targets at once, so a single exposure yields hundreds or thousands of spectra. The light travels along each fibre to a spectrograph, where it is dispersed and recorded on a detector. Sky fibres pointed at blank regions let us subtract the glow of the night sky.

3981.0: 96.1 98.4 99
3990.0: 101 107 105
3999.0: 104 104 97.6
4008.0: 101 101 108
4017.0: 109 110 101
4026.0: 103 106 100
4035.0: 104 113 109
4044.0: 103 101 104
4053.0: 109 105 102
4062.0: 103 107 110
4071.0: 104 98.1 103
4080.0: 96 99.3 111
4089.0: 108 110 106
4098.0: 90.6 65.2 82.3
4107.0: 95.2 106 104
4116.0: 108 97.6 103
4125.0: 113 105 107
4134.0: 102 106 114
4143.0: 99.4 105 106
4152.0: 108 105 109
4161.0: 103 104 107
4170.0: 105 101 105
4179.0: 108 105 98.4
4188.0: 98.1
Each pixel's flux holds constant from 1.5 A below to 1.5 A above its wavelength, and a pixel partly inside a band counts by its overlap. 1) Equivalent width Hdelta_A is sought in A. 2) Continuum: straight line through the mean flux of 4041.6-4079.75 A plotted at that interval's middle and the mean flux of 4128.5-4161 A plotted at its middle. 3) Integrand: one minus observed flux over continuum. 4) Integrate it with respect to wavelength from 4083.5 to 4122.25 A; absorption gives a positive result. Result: 2.2 A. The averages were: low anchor 104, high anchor 106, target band 98.9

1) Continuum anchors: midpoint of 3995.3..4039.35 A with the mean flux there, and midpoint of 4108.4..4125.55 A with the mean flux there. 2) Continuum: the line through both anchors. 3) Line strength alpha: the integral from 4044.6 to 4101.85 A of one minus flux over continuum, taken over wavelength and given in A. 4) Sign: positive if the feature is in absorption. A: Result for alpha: 1.4 A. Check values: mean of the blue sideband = 104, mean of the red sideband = 105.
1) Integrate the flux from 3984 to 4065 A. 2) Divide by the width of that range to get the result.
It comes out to 104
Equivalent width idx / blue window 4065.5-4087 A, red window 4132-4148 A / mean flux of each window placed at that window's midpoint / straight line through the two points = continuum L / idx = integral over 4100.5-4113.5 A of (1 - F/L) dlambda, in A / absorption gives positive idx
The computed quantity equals 1.6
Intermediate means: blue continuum 103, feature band 91.5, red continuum 105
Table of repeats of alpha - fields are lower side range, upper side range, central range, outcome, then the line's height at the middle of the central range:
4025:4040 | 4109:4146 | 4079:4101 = 1.01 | 105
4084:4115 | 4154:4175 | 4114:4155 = -1.59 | 102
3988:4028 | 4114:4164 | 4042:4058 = 0.00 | 104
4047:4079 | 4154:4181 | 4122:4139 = -0.27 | 105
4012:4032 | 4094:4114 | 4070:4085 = -0.60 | 96.5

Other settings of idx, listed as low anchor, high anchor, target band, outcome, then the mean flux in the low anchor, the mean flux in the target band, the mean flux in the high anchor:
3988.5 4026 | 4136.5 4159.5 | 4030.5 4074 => -0.09 A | 104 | 105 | 107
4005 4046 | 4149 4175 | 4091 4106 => 2.11 A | 105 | 90.3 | 105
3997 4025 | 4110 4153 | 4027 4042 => -0.28 A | 104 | 106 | 106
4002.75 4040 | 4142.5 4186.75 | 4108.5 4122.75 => 0.12 A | 105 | 104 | 105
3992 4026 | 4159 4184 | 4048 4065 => -0.05 A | 104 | 105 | 105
